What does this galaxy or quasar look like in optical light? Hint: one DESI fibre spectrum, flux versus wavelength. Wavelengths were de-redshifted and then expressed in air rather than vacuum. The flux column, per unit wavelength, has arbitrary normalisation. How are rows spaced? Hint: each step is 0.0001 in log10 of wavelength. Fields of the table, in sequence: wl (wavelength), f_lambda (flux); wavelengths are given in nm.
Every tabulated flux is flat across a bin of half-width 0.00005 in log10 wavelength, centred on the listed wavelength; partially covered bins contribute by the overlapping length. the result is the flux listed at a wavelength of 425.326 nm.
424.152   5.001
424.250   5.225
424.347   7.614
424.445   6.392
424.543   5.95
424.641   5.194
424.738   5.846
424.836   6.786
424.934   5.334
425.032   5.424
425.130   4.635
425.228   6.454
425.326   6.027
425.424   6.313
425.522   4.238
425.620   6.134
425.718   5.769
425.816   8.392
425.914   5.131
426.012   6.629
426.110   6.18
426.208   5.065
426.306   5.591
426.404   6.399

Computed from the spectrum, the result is 6.027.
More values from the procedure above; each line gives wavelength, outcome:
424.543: 5.95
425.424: 6.313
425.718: 5.769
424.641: 5.194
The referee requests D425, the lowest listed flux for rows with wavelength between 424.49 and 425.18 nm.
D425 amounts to 4.635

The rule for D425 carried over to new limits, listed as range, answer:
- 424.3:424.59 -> 5.95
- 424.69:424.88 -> 5.846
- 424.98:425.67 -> 4.238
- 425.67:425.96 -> 5.131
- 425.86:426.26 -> 5.065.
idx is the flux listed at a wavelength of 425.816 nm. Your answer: 8.392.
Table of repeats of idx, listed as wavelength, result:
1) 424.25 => 5.225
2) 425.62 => 6.134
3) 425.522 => 4.238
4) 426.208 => 5.065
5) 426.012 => 6.629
